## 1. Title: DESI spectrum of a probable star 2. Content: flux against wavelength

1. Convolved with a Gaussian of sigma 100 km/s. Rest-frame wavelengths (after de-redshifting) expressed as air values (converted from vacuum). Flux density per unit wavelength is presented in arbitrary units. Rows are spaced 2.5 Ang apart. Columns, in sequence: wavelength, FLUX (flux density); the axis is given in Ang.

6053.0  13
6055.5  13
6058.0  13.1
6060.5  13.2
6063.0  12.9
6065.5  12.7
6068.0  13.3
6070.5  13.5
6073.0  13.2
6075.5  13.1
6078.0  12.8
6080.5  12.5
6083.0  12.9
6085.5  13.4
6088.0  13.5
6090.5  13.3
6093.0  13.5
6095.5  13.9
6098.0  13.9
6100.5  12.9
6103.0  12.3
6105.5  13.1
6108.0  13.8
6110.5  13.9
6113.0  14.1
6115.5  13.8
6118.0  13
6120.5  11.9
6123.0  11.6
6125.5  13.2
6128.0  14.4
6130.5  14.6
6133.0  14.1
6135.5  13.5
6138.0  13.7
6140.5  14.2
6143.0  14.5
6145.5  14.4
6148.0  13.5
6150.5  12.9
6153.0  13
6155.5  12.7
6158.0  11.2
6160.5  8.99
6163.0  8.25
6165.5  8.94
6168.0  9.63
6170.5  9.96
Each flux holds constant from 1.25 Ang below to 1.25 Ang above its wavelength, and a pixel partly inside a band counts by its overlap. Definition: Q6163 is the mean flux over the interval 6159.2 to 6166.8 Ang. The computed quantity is 8.75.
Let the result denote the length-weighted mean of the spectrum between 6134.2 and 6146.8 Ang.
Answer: 14.1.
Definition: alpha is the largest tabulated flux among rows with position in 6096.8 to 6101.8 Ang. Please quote 13.9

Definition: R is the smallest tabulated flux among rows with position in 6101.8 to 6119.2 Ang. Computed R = 12.3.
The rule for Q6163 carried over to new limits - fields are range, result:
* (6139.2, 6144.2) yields 14.3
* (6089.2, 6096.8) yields 13.6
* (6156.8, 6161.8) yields 10.1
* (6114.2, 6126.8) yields 12.7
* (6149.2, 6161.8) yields 11.8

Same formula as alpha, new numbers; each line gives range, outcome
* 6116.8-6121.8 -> 13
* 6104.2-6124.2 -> 14.1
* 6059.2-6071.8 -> 13.5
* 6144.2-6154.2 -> 14.4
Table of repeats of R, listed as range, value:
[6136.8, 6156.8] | 12.7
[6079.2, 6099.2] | 12.5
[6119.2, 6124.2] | 11.6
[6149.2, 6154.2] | 12.9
